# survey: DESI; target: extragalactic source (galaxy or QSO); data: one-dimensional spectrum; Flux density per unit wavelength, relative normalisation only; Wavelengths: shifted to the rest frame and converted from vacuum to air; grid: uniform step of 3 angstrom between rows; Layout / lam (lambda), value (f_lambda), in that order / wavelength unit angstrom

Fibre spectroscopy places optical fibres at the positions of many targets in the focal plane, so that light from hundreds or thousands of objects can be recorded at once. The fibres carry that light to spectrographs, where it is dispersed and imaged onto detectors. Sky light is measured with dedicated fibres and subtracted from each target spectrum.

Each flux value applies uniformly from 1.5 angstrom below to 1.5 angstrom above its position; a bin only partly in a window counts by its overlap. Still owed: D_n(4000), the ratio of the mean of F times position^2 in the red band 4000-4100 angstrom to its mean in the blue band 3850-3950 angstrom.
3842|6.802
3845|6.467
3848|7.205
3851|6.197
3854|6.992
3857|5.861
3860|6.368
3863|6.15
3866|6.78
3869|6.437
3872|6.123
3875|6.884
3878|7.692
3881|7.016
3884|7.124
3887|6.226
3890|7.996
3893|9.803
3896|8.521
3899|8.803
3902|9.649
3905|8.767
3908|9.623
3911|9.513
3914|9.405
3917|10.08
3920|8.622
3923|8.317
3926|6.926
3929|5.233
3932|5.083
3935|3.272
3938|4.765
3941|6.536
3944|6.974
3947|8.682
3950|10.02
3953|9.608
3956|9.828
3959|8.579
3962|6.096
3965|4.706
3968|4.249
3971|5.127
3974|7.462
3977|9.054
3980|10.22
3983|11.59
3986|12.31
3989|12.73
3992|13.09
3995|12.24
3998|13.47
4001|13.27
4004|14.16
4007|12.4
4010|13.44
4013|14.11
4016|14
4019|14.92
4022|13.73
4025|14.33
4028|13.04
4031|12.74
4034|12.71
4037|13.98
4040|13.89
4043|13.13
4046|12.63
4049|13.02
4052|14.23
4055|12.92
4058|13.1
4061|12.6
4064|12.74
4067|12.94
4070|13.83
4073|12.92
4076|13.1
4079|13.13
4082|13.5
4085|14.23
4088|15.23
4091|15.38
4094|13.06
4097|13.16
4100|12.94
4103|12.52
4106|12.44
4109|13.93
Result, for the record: 2.0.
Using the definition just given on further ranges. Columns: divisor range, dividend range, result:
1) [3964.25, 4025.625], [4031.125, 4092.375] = 1.21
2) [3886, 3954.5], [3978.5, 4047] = 1.73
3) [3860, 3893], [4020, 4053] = 2.09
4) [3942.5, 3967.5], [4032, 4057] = 1.76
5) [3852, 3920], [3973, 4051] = 1.74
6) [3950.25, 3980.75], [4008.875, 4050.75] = 1.86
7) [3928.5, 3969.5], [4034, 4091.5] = 2.12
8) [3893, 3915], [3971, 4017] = 1.36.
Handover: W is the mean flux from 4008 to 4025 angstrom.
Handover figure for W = 14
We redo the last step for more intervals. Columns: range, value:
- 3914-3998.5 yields 8.35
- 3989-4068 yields 13.3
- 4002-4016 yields 13.6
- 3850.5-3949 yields 7.37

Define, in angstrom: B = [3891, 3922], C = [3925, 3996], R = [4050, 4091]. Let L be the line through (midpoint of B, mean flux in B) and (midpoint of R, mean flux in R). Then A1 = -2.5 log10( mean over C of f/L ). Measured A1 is 0.31 mag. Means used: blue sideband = 9.24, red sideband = 13.5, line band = 8.08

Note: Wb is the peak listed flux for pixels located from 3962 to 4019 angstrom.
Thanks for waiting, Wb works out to 14.92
